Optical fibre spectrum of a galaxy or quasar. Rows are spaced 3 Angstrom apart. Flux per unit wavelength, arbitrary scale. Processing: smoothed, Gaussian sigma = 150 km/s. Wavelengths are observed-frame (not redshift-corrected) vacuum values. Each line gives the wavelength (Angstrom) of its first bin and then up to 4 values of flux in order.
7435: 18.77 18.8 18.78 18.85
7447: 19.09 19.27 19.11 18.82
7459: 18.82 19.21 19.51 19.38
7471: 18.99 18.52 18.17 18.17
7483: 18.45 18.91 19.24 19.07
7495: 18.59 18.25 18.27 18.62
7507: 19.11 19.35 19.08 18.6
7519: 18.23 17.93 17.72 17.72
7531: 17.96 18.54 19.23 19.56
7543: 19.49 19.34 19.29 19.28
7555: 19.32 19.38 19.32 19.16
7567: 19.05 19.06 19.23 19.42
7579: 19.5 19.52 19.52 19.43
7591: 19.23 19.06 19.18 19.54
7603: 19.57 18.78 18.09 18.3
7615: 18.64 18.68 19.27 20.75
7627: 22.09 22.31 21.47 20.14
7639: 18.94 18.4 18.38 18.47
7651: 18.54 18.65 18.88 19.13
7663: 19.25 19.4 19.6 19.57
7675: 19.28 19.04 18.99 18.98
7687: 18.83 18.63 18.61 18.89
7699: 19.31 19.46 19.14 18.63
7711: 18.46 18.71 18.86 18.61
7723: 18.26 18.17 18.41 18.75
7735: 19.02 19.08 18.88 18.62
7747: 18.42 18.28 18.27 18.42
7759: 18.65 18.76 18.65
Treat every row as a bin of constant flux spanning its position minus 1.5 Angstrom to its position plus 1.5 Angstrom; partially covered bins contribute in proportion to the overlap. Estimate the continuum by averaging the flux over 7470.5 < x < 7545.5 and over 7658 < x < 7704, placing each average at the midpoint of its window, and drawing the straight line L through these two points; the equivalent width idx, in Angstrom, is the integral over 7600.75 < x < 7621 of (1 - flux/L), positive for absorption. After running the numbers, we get 0.2 Angstrom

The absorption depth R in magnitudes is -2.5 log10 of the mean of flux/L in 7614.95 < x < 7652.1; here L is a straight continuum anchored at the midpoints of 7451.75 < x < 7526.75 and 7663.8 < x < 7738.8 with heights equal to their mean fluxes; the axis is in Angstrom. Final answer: -0.05 mag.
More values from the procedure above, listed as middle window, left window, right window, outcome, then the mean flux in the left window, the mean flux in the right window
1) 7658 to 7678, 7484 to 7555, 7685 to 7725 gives -0.03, 18.8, 18.8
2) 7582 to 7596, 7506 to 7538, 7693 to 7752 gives -0.04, 18.5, 18.7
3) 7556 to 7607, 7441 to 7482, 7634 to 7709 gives -0.02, 18.9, 19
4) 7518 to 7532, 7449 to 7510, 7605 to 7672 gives 0.06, 18.8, 19.4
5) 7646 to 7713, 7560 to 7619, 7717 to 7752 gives -0.01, 19.1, 18.6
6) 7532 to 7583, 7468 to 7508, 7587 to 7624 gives -0.02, 18.7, 19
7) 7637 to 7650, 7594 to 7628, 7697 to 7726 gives 0.03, 19.3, 18.8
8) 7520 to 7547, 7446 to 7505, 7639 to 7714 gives 0.02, 18.8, 18.9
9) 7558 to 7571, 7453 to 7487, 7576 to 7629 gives 0.00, 18.8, 19.4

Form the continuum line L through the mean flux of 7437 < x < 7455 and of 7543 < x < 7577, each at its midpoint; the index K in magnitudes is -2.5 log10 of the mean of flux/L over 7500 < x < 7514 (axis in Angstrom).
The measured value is 0.01 mag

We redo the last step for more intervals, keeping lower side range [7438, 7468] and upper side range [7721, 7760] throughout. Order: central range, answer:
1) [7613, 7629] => -0.065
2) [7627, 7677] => -0.044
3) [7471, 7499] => 0.022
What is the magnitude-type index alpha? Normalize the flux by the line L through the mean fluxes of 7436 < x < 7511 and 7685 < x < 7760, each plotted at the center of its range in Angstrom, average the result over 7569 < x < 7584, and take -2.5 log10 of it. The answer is -0.033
